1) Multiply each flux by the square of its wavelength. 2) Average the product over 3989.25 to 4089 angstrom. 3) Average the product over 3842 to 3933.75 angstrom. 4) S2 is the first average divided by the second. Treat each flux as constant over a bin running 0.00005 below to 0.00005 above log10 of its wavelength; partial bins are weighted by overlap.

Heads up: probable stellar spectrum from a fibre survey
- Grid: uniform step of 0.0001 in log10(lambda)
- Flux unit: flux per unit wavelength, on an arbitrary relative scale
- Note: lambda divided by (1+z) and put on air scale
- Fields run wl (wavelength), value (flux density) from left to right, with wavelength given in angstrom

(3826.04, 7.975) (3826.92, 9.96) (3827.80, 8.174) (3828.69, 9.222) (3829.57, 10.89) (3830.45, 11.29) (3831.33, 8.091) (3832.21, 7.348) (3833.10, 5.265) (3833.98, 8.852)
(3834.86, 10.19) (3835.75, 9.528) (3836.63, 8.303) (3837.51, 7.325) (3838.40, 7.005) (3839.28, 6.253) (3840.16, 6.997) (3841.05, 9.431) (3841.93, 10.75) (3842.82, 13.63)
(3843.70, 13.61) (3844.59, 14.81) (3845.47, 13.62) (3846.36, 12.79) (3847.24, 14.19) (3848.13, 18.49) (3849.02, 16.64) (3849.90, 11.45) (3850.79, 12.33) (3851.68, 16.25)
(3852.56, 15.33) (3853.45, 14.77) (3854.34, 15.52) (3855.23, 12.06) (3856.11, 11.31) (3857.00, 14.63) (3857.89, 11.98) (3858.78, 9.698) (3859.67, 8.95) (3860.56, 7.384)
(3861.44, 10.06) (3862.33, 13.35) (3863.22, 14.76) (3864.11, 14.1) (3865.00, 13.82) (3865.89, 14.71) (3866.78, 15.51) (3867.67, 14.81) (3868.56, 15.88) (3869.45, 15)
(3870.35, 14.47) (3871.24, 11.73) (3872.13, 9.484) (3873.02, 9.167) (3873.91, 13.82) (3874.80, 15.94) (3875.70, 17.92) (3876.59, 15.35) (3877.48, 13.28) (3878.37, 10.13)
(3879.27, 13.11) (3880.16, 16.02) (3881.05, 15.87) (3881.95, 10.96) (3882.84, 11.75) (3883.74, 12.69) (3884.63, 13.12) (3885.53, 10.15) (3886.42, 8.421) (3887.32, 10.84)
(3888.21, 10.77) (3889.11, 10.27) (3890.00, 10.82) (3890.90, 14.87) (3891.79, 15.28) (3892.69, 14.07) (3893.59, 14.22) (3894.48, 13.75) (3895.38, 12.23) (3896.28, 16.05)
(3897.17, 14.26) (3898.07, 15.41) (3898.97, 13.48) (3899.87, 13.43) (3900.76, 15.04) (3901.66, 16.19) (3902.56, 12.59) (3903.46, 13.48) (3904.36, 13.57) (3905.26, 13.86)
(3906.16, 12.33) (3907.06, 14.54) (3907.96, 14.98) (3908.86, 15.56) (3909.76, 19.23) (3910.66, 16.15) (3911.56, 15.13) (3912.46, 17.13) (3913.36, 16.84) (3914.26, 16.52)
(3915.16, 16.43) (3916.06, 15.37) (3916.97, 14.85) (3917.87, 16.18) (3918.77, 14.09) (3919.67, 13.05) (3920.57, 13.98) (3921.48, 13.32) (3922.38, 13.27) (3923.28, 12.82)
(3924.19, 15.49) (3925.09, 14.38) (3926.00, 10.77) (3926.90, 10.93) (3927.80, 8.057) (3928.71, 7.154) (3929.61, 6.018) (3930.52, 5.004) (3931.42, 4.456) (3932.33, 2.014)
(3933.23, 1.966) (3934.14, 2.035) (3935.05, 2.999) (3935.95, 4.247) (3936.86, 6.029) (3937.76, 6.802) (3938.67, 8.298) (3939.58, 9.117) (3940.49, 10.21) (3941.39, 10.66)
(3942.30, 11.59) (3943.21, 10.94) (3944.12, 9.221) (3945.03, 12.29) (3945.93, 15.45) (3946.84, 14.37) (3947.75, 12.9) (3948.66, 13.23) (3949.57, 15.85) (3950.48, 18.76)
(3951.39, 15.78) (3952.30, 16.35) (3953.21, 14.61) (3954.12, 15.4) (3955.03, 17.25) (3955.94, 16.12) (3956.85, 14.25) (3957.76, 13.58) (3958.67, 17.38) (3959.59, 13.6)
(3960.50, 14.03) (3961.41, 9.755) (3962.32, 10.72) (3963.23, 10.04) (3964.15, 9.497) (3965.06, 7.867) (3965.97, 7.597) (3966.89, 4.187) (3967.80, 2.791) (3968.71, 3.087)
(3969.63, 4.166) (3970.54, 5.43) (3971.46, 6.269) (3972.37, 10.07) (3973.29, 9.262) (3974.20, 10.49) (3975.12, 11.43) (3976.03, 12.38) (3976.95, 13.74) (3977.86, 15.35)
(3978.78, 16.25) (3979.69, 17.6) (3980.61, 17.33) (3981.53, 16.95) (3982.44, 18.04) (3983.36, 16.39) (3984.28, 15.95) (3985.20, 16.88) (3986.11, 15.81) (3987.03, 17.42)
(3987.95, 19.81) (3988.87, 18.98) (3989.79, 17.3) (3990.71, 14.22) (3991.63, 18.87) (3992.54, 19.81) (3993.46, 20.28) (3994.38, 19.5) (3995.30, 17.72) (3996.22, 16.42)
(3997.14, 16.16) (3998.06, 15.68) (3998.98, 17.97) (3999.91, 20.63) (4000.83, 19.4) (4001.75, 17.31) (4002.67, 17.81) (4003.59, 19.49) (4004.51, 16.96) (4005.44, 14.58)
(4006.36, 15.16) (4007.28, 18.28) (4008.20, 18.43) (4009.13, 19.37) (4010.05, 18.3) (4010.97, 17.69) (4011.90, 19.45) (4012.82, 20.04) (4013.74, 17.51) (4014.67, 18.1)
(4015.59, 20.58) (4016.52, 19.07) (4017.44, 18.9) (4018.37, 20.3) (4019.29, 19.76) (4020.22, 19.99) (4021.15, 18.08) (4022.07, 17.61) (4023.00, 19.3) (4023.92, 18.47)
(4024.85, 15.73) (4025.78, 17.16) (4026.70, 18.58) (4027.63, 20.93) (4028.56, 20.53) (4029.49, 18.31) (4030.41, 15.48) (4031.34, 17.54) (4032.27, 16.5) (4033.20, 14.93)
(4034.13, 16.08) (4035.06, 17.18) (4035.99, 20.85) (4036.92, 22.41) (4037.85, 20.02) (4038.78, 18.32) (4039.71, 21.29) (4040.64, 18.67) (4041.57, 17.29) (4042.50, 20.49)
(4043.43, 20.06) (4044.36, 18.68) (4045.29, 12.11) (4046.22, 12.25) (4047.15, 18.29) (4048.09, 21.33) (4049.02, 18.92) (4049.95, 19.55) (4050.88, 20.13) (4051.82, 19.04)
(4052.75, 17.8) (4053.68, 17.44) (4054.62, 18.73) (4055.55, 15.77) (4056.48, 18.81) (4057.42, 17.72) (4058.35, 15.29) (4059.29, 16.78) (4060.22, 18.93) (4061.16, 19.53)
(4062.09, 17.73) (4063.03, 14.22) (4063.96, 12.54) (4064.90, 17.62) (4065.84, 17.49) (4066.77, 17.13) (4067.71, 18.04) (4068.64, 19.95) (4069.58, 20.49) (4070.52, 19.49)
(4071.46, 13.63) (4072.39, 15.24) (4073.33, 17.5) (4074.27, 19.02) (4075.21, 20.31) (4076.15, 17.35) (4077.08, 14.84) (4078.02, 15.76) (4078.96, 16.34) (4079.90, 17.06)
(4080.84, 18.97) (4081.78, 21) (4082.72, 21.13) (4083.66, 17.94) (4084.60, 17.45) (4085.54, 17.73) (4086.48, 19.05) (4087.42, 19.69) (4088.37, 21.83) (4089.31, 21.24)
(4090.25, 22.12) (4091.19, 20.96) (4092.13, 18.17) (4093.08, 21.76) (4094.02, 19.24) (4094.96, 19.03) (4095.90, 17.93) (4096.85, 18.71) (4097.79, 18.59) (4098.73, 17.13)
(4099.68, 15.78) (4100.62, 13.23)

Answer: 1.49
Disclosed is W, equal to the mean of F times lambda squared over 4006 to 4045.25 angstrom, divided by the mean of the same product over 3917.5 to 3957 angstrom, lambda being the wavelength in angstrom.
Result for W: 1.8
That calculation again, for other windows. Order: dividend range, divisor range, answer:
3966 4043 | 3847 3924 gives 1.28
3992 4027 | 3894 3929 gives 1.36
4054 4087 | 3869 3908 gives 1.45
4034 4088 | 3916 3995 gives 1.56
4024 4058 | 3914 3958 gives 1.67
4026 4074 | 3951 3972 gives 1.73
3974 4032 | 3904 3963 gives 1.49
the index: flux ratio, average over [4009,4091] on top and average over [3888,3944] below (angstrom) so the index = 1.52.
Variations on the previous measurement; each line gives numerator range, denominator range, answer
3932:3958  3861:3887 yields 0.84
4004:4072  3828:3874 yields 1.53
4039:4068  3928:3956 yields 1.75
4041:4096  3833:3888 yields 1.47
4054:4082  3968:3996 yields 1.20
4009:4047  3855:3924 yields 1.35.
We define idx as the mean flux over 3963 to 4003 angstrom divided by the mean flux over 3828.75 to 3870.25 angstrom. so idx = 1.2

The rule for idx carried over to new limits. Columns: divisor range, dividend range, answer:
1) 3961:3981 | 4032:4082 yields 1.82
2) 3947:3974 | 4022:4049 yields 1.60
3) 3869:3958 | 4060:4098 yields 1.46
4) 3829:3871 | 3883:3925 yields 1.17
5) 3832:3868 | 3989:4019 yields 1.53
